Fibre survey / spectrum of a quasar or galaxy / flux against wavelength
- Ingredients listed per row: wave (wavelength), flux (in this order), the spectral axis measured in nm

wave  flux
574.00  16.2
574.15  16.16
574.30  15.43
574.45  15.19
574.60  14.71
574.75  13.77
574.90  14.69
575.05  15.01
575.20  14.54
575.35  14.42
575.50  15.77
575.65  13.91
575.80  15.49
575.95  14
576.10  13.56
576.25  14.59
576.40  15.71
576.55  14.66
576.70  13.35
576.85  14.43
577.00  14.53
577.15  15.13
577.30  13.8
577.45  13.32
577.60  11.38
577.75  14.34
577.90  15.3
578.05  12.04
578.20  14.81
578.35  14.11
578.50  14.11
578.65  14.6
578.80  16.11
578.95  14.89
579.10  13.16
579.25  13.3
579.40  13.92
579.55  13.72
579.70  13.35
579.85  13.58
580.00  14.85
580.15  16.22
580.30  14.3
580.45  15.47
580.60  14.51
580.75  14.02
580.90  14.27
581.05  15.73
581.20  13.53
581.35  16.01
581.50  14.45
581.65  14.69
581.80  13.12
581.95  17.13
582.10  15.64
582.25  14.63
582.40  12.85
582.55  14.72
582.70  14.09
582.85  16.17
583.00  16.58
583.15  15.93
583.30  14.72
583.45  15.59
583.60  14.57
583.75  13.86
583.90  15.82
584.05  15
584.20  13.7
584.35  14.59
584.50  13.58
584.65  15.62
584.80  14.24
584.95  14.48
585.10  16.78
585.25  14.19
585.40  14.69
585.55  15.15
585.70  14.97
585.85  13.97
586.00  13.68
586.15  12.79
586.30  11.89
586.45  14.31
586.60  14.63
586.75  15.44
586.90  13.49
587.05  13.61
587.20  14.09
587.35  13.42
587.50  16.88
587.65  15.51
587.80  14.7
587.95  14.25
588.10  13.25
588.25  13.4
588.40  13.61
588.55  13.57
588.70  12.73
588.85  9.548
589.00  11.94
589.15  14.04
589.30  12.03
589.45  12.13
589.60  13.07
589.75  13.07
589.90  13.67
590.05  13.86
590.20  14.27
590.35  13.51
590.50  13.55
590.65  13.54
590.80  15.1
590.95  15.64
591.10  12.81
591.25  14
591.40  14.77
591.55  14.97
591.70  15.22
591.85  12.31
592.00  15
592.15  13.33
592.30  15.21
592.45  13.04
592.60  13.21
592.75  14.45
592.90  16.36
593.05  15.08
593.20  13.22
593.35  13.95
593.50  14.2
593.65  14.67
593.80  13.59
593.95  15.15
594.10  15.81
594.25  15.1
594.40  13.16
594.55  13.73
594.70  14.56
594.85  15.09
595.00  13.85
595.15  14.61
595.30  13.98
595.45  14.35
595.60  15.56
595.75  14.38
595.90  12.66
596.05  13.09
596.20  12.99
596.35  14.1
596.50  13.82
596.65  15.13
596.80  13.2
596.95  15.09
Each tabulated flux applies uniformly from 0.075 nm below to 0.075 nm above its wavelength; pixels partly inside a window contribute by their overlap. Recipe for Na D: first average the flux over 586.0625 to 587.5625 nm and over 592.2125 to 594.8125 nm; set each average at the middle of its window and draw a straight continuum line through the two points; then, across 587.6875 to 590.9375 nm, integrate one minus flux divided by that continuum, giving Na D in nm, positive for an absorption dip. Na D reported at 0.19 nm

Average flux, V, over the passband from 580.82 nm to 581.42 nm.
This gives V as 14.9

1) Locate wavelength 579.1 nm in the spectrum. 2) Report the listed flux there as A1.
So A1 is 13.16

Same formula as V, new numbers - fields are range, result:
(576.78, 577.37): 14.5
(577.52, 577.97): 13.7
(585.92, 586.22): 13.3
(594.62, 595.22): 14.5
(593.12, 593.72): 14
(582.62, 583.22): 15.7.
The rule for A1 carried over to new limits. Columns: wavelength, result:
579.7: 13.35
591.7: 15.22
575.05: 15.01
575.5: 15.77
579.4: 13.92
